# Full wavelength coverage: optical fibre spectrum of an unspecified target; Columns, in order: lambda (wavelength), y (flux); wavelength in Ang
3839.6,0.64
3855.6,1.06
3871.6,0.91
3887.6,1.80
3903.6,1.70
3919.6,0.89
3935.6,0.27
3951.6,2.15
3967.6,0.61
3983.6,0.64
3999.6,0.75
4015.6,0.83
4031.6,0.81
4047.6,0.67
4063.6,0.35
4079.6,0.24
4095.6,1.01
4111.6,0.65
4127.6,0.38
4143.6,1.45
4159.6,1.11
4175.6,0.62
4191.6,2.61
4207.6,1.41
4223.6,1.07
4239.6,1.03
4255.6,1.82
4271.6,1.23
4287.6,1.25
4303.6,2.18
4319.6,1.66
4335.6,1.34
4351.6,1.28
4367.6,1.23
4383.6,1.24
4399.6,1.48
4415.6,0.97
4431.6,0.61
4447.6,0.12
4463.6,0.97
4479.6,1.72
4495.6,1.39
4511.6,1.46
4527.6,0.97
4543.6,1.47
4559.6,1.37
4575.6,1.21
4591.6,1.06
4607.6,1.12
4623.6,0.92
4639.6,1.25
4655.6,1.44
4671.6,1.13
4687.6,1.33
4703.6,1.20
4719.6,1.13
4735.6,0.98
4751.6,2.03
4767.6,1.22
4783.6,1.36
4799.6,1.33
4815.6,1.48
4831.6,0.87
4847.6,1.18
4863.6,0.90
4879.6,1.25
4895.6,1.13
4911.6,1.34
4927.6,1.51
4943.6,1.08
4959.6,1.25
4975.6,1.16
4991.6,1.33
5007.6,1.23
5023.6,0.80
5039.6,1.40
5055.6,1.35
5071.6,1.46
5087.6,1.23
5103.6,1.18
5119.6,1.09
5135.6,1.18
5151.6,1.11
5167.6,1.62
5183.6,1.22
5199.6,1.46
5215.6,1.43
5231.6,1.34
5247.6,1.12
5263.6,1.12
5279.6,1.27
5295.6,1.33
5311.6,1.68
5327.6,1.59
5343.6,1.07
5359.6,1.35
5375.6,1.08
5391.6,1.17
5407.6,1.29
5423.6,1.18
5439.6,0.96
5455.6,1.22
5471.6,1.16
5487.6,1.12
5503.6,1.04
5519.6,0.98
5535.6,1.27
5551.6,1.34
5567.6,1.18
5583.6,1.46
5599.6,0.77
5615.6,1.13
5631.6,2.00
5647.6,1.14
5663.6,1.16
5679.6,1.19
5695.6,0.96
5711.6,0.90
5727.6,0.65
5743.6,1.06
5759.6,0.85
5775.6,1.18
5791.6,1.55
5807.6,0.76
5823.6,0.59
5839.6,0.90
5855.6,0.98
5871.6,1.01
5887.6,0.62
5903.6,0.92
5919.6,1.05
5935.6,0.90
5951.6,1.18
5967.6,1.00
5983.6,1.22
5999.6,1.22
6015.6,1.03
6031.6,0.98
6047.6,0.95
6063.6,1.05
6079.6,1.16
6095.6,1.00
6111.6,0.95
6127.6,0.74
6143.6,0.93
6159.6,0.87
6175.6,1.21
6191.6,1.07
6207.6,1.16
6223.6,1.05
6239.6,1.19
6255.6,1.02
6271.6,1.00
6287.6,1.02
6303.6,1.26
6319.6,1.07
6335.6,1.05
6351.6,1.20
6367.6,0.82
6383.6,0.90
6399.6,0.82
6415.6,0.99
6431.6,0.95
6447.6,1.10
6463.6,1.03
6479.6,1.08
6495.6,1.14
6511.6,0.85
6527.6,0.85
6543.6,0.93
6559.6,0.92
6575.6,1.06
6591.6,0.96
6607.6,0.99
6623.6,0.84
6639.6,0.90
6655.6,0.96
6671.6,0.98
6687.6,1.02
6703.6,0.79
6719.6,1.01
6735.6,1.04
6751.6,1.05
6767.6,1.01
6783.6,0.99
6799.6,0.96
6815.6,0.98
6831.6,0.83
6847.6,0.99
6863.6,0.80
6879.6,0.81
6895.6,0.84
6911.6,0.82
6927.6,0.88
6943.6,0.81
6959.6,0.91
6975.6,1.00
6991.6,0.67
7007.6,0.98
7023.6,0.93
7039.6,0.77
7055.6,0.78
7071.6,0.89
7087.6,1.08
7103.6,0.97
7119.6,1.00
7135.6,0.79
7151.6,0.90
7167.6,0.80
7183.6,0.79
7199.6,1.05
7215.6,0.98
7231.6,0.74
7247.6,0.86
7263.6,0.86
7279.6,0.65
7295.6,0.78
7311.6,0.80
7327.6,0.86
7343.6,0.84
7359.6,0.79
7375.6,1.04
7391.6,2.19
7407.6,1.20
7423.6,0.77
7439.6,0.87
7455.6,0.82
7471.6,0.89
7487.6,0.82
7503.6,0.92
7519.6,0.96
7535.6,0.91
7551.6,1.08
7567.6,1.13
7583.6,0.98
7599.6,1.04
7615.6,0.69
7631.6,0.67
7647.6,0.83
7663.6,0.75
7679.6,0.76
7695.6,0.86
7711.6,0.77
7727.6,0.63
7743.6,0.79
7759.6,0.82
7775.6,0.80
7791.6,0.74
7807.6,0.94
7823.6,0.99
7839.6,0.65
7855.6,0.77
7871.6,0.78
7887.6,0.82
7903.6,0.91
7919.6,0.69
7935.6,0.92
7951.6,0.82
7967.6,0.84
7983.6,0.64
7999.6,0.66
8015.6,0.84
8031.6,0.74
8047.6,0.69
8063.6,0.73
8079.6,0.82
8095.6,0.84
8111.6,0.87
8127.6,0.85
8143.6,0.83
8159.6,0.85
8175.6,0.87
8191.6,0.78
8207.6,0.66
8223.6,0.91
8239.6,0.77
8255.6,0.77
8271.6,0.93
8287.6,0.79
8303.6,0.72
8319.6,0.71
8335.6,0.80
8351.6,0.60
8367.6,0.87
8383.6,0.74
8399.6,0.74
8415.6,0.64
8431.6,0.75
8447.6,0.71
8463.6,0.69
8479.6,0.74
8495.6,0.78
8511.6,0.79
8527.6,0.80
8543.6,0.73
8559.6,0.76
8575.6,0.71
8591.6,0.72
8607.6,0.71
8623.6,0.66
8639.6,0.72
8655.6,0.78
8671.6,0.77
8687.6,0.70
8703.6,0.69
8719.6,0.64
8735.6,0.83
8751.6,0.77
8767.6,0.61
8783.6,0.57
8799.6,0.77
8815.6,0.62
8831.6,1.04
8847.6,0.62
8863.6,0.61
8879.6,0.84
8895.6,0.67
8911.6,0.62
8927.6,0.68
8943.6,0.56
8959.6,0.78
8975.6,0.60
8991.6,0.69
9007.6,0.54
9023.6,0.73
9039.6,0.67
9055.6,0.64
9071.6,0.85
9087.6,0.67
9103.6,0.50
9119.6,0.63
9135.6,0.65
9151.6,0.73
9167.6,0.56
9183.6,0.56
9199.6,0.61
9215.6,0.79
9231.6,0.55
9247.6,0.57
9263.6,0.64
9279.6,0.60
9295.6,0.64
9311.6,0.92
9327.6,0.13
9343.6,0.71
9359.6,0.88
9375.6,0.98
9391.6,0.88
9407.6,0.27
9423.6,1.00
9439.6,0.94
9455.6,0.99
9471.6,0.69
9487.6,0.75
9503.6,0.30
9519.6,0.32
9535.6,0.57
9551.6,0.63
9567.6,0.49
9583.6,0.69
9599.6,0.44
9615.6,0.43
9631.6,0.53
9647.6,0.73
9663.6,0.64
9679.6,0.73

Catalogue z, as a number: 0.125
